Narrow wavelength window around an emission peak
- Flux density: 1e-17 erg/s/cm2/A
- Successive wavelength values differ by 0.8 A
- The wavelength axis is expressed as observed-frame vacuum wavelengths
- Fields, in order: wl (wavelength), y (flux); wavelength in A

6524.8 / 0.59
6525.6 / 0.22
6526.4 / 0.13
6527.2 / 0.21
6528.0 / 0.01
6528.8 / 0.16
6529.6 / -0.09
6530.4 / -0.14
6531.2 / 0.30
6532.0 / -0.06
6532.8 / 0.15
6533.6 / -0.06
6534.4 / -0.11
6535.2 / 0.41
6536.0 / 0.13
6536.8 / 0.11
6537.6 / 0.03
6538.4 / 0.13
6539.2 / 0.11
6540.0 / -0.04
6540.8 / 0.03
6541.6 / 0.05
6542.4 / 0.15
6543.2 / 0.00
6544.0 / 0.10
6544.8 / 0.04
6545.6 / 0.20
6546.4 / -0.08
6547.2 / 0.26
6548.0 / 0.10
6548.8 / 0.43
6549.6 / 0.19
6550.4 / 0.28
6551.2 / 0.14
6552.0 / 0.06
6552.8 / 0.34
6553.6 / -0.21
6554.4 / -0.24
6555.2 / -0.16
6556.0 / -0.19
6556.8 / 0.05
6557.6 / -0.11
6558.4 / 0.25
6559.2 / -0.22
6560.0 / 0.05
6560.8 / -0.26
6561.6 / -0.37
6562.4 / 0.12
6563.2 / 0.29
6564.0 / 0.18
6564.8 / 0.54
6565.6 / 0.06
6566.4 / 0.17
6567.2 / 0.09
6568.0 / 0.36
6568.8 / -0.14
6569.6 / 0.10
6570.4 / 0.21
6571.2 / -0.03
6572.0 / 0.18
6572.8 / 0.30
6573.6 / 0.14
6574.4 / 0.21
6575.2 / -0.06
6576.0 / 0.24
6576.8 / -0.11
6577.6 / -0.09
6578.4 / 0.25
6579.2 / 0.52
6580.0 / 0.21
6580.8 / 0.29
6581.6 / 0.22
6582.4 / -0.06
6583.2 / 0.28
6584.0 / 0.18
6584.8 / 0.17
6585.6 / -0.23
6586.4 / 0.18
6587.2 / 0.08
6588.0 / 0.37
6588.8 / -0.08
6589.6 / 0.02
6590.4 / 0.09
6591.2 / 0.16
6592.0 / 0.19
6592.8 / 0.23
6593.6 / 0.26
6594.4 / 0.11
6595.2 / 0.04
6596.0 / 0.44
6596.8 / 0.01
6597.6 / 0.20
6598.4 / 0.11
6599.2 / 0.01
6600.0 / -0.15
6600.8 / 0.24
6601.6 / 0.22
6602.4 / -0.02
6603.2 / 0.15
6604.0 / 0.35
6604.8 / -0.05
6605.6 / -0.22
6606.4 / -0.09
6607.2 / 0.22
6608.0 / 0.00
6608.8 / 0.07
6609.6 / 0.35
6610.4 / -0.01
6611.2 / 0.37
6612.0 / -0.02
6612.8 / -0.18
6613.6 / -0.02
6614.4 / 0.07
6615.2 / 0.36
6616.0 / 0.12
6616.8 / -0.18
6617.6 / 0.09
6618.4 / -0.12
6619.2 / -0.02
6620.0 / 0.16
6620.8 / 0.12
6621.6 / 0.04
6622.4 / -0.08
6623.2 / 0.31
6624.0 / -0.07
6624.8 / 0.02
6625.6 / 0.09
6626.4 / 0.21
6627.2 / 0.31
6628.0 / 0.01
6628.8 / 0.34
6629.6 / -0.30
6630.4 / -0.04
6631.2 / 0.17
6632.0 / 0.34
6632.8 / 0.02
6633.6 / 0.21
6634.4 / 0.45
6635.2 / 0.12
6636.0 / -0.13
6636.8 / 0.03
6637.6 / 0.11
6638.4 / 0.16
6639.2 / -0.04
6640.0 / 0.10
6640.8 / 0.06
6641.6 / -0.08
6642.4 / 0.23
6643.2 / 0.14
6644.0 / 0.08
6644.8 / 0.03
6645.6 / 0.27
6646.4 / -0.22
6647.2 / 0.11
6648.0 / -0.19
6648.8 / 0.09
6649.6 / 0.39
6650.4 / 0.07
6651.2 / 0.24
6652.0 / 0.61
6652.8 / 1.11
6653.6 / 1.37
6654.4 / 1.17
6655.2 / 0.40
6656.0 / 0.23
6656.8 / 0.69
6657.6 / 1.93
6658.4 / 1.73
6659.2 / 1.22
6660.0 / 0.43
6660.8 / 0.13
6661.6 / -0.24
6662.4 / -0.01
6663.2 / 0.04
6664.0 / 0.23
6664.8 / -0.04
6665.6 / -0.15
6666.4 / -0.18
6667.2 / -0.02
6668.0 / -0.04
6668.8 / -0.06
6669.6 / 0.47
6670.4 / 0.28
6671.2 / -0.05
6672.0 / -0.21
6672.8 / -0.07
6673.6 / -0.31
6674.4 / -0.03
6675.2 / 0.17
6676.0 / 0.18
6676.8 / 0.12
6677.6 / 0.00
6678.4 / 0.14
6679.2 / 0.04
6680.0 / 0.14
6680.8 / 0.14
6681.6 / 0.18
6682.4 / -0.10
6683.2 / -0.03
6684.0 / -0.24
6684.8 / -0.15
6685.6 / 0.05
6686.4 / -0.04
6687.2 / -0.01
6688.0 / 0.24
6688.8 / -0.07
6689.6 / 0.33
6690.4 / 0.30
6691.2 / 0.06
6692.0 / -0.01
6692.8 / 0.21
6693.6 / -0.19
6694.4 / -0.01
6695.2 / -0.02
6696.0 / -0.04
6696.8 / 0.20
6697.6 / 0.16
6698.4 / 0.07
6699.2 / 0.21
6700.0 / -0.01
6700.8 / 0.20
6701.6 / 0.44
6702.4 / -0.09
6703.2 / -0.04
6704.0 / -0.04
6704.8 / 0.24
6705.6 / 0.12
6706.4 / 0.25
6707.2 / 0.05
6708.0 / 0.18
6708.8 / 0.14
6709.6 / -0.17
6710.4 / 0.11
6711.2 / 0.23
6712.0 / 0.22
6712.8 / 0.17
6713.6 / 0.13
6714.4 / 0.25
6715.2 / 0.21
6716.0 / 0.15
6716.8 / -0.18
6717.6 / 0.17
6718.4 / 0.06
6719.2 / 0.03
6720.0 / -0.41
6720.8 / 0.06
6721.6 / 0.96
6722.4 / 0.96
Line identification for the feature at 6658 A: [O II] 3727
